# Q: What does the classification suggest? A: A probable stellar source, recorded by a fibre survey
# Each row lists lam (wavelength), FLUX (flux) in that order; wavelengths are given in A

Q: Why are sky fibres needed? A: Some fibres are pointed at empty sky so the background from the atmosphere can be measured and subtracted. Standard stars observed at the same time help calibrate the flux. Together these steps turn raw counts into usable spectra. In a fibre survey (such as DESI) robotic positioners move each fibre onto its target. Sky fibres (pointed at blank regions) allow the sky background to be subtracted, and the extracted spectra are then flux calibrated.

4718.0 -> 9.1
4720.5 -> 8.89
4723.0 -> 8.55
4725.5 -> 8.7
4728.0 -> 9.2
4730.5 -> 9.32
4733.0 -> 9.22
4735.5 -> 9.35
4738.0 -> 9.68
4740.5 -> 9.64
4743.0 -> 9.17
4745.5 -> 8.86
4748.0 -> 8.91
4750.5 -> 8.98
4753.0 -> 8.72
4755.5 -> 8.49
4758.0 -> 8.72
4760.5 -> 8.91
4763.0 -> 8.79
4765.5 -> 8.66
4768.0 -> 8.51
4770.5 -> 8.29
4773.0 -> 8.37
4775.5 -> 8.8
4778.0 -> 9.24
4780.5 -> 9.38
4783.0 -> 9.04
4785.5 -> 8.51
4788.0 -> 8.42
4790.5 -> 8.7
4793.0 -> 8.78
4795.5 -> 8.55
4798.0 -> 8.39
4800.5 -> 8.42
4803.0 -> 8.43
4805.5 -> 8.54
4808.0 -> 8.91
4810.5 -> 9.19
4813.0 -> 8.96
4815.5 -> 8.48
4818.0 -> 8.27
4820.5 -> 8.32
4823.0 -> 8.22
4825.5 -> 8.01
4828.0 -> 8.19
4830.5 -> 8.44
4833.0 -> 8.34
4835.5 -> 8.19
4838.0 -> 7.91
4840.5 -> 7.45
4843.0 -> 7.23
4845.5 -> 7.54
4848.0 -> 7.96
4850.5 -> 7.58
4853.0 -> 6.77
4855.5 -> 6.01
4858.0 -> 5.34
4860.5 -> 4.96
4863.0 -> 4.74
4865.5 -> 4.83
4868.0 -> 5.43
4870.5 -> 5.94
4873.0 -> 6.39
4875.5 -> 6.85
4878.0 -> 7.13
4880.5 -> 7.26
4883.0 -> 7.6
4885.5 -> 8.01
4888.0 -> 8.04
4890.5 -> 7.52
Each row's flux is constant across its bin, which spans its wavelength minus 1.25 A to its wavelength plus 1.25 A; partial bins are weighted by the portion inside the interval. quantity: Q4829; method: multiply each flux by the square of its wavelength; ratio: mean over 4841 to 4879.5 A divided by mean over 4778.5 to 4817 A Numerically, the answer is 0.75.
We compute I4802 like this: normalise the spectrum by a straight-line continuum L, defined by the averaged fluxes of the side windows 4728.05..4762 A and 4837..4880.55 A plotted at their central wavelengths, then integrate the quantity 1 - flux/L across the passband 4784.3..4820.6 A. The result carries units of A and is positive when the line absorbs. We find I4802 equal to -3.9 A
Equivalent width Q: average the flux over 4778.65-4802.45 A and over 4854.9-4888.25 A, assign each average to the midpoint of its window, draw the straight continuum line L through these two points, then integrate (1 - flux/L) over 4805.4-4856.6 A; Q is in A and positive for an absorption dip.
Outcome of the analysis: -3.56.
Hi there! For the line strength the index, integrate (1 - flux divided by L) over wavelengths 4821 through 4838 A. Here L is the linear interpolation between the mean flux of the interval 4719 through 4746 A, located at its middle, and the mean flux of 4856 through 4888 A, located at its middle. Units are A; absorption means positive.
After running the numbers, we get -2.5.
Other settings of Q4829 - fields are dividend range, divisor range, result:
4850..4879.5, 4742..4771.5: 0.71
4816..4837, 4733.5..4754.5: 0.93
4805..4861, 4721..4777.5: 0.91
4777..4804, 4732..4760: 0.98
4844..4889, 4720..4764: 0.77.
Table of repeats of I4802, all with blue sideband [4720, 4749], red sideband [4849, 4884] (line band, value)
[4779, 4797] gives -1.86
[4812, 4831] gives -3.03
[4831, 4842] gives -1.78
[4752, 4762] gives -0.09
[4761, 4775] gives -0.28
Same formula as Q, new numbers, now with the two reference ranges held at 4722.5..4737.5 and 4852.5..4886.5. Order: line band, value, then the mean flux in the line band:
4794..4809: -1.8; 8.54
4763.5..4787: -1.7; 8.75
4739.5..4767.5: -0.8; 8.88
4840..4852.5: -1.5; 7.51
